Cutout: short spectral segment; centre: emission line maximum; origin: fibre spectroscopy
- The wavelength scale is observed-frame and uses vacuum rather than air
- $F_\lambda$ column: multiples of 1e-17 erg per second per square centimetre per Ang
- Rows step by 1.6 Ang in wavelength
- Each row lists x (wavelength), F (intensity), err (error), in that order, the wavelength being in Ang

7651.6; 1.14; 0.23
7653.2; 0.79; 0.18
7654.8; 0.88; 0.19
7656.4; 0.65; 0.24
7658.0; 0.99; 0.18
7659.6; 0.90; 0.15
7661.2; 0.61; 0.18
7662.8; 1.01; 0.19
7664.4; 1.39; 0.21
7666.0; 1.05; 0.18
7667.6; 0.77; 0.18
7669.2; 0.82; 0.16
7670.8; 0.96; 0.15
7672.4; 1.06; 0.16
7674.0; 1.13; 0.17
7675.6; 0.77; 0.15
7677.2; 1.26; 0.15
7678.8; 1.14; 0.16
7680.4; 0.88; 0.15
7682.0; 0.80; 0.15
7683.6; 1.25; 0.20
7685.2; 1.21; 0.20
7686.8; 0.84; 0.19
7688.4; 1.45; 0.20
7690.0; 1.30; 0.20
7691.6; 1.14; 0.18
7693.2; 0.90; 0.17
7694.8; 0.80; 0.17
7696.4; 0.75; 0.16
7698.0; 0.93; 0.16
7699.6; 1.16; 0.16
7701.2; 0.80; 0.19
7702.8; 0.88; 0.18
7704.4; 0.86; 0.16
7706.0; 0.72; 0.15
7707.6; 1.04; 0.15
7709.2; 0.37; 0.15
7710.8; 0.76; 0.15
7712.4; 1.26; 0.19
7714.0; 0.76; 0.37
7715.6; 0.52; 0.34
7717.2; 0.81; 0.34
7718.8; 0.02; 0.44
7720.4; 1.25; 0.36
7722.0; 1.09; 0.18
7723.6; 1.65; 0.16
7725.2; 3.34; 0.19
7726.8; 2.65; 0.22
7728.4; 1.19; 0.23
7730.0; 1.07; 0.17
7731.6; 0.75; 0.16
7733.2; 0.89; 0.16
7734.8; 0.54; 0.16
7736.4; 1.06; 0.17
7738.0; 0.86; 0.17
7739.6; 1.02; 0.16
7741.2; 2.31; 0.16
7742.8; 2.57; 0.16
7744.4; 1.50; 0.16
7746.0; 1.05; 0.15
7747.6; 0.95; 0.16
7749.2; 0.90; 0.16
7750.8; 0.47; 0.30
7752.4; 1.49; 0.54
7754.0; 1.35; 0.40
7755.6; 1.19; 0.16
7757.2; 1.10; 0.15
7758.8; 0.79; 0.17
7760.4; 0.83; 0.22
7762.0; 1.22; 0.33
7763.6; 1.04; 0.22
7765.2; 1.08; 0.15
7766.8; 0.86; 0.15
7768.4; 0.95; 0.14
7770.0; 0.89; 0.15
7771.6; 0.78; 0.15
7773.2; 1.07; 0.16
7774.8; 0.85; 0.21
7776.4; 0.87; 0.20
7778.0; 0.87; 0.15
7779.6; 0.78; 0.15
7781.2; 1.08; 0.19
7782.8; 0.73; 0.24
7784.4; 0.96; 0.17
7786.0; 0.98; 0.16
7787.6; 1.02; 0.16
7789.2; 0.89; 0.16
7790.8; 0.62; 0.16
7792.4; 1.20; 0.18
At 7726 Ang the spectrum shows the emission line [S II]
